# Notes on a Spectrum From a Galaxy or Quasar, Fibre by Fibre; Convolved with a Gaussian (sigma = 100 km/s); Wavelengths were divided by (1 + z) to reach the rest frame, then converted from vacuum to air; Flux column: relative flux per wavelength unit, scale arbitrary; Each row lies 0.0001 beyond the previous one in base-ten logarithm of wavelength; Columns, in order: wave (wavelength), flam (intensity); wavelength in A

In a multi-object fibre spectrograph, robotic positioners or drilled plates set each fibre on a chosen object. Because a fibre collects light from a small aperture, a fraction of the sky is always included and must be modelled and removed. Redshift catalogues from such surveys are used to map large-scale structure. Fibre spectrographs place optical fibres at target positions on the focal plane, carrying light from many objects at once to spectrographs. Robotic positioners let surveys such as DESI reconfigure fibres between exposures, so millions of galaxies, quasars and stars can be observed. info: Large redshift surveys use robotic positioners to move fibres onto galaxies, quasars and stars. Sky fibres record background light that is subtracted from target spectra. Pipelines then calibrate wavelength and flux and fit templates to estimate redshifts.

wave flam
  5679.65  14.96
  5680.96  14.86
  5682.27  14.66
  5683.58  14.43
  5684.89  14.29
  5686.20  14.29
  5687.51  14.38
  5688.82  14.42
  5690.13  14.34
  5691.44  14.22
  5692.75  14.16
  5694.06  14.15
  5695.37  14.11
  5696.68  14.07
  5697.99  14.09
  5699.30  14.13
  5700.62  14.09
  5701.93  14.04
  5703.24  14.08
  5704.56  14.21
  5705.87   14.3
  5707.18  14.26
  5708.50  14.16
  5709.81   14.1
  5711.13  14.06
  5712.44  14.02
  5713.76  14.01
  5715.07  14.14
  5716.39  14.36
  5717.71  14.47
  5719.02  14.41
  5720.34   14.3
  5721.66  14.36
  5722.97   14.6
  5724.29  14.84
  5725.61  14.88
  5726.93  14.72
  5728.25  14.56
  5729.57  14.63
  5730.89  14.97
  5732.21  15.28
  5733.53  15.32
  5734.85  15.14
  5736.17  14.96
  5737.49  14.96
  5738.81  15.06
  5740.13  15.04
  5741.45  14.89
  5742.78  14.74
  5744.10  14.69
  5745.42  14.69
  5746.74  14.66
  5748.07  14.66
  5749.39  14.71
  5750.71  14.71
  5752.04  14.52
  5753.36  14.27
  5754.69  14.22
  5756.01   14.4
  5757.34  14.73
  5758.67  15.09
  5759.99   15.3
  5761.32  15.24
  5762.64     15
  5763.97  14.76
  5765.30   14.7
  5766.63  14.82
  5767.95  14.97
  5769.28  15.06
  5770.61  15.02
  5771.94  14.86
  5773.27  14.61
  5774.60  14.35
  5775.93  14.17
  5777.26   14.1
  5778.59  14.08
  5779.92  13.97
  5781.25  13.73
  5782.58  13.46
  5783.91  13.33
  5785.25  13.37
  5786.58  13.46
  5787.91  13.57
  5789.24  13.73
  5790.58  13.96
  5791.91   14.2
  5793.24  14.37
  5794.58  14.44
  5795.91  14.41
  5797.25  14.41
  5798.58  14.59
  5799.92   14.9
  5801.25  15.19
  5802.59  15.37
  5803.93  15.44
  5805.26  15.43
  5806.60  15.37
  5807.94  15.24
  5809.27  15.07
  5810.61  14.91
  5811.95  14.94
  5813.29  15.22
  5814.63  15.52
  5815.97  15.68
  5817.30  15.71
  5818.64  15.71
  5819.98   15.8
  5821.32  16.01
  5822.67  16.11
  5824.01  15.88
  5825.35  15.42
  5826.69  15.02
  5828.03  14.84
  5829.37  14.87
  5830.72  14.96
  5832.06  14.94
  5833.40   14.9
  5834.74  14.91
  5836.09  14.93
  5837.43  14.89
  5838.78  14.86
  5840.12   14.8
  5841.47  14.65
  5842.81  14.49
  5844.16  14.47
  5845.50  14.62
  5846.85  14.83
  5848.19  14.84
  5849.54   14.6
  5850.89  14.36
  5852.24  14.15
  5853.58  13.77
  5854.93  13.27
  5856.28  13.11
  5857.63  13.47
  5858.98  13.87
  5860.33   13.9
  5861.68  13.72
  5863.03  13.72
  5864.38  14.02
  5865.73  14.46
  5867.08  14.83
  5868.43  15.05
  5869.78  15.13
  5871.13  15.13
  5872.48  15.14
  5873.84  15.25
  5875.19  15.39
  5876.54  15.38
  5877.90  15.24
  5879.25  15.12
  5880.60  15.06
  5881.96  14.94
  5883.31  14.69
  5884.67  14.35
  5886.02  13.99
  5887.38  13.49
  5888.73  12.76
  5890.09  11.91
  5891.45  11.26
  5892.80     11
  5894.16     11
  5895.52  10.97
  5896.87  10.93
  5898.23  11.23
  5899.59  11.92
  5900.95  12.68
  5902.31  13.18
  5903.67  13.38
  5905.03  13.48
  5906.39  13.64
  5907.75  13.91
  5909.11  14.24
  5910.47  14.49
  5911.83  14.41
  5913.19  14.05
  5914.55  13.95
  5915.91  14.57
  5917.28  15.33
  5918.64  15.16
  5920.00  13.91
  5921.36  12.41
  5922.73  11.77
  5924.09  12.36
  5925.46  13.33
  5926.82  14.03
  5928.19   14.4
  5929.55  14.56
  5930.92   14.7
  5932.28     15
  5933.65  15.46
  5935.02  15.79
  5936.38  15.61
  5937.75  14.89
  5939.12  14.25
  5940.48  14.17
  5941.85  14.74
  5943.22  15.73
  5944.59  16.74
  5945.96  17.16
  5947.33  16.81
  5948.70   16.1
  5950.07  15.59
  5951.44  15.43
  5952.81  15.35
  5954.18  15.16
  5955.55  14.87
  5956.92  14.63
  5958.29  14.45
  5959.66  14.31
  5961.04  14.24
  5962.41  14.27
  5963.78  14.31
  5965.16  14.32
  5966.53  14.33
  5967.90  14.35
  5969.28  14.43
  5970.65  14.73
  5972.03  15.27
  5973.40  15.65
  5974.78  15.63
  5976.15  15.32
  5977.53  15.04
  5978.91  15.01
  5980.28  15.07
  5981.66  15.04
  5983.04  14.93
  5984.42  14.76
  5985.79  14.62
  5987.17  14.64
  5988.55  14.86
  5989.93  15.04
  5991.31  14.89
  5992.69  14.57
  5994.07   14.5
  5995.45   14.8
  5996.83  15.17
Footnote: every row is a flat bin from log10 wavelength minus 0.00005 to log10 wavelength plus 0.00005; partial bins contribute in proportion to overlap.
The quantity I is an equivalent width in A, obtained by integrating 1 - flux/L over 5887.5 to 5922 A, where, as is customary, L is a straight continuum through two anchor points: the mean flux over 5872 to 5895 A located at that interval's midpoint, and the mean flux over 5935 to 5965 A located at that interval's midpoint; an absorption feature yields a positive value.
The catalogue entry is 3.0 A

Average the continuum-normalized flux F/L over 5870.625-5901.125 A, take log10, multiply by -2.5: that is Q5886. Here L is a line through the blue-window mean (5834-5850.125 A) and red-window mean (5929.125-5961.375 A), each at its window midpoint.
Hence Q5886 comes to 0.12 mag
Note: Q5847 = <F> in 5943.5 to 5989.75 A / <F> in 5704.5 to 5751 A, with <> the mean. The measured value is 1.03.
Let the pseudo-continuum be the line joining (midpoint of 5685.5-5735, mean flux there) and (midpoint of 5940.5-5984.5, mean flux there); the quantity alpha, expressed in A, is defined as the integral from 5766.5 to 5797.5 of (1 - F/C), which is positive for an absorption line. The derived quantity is 0.9 A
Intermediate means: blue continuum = 14.4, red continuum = 15.1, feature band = 14.2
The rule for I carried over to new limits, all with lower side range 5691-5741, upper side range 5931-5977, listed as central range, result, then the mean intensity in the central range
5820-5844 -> -0.51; 15.1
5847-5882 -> 0.89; 14.5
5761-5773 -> -0.26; 14.9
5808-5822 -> -0.68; 15.4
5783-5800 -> 0.75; 14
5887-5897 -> 2.21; 11.7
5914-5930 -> 1.31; 13.8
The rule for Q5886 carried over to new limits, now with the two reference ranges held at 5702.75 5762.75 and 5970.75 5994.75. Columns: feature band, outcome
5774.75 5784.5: 0.06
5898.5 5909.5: 0.13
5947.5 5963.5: 0.00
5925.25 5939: 0.01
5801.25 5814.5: -0.04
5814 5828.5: -0.06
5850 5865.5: 0.08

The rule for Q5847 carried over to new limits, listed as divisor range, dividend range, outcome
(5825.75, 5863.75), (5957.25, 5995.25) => 1.02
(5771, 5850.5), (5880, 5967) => 0.95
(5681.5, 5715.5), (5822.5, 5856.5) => 1.04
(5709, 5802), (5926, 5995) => 1.03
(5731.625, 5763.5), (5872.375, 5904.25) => 0.90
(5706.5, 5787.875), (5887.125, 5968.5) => 0.97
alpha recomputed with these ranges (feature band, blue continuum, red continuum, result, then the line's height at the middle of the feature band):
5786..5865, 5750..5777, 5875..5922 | -3.02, 14.2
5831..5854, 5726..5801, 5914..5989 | -0.02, 14.7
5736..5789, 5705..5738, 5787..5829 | 0.96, 14.8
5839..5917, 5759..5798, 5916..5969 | 3.74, 14.6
